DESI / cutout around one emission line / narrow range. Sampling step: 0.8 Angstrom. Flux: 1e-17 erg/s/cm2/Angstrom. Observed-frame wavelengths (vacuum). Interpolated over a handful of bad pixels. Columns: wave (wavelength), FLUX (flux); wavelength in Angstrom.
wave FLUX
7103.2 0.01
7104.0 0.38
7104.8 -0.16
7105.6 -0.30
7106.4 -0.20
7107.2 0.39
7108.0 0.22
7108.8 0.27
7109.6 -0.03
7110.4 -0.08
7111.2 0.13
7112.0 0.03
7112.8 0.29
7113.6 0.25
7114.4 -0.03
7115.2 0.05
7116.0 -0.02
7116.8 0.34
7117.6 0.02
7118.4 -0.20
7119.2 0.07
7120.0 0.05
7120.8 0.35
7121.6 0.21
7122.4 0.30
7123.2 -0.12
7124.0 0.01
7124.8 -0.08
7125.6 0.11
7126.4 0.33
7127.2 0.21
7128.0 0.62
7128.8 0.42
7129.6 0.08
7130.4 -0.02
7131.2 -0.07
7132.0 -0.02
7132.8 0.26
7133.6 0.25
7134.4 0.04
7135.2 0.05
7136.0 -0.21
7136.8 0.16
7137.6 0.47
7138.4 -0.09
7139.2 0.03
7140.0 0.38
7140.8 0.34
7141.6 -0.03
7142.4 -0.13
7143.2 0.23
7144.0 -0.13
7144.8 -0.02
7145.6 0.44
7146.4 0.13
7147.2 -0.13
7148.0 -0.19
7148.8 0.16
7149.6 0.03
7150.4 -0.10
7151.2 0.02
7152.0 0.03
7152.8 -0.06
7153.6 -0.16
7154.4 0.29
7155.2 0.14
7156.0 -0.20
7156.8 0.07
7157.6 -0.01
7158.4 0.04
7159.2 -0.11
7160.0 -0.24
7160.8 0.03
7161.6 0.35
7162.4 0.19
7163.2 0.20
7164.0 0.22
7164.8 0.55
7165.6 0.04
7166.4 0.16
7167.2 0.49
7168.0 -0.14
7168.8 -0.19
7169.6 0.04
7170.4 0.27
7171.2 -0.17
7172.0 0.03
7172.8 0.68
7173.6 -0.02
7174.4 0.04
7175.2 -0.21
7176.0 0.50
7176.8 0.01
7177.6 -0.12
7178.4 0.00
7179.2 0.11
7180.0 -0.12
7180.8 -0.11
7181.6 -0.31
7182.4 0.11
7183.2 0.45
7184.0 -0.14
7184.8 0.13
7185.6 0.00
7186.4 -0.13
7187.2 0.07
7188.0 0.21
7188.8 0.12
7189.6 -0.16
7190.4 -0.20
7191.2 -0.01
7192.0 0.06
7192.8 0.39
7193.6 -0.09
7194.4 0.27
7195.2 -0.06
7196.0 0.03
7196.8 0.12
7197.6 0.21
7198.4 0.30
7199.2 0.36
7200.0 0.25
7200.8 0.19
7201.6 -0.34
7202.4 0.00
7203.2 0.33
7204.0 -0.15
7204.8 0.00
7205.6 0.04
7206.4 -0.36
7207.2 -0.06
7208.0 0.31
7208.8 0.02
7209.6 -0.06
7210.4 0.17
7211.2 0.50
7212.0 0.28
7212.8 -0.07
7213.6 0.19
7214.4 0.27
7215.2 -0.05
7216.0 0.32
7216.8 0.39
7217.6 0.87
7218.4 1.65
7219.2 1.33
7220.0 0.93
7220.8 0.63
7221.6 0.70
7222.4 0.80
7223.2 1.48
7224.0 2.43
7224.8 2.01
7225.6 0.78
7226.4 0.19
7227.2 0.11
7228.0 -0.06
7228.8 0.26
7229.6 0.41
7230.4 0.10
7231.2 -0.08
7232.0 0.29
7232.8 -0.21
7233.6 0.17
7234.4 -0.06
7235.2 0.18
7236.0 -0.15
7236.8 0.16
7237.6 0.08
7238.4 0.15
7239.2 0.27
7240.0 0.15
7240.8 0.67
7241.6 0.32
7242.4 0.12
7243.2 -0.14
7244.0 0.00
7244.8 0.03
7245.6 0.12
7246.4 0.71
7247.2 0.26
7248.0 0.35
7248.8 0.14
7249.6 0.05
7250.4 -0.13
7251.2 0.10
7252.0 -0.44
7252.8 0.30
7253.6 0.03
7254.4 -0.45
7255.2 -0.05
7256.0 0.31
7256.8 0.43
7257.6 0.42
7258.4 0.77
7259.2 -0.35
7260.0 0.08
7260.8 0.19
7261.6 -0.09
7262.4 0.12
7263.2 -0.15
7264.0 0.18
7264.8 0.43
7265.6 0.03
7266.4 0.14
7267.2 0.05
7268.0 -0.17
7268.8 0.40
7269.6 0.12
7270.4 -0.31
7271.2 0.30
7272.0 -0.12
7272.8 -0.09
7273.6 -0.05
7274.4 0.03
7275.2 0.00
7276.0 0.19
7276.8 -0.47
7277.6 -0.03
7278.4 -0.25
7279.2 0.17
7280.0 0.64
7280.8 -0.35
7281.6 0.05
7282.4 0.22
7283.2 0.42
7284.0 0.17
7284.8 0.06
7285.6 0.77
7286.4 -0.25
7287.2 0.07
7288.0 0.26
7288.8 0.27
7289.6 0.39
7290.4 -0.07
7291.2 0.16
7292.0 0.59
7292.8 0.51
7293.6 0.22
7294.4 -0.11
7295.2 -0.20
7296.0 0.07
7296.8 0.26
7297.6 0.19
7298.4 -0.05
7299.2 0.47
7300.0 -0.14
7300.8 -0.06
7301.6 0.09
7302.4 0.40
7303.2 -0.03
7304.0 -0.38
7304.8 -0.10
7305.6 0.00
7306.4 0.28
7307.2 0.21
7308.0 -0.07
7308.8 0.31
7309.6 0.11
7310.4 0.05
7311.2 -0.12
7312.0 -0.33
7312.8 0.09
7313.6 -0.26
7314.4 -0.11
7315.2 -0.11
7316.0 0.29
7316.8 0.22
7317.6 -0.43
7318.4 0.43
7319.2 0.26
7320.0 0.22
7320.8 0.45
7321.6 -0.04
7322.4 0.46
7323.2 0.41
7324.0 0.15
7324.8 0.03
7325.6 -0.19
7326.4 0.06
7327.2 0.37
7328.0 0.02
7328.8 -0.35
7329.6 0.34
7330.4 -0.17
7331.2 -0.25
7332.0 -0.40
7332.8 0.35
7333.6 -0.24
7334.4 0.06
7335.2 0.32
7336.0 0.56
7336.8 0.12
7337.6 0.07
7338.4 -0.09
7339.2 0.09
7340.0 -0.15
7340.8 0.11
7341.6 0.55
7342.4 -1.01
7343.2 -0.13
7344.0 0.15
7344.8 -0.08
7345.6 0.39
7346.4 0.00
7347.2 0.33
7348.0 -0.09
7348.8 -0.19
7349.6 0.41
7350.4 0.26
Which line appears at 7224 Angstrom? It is [O II]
